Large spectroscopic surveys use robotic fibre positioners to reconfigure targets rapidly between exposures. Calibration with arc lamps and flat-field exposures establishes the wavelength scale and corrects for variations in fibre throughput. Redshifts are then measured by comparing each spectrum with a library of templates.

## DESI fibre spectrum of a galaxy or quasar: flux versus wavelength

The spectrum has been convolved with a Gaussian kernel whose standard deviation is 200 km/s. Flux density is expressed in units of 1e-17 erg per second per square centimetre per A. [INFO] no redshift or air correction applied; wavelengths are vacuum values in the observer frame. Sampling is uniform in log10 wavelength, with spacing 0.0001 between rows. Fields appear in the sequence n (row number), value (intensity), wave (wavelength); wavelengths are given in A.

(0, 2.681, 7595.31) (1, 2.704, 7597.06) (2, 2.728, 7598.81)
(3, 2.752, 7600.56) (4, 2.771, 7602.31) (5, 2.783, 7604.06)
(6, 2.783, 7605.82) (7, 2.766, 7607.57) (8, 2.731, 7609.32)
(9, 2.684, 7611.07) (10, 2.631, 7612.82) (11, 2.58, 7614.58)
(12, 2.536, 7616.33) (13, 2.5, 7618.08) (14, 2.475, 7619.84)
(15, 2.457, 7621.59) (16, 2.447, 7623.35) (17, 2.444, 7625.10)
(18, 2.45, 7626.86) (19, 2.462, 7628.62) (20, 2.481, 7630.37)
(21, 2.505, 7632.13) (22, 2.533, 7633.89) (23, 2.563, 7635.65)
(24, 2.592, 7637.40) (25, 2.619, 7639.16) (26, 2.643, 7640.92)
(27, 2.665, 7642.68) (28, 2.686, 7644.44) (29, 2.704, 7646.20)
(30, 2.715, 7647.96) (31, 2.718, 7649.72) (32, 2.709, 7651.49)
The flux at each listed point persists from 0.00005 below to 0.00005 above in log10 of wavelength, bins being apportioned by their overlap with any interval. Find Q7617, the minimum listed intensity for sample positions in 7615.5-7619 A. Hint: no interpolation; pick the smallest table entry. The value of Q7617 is 2.5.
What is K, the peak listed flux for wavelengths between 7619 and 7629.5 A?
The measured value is 2.475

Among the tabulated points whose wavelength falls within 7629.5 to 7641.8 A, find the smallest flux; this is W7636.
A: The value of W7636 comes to 2.481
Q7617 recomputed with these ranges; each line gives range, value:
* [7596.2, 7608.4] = 2.704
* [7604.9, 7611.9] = 2.684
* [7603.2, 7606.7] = 2.783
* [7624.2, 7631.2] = 2.444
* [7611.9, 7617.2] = 2.536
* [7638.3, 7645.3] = 2.619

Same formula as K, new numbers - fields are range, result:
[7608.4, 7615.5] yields 2.731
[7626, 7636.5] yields 2.563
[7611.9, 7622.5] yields 2.631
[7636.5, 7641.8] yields 2.643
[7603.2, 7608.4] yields 2.783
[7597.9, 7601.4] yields 2.752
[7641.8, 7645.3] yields 2.686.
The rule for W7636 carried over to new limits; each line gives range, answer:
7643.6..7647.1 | 2.686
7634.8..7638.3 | 2.563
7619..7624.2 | 2.447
